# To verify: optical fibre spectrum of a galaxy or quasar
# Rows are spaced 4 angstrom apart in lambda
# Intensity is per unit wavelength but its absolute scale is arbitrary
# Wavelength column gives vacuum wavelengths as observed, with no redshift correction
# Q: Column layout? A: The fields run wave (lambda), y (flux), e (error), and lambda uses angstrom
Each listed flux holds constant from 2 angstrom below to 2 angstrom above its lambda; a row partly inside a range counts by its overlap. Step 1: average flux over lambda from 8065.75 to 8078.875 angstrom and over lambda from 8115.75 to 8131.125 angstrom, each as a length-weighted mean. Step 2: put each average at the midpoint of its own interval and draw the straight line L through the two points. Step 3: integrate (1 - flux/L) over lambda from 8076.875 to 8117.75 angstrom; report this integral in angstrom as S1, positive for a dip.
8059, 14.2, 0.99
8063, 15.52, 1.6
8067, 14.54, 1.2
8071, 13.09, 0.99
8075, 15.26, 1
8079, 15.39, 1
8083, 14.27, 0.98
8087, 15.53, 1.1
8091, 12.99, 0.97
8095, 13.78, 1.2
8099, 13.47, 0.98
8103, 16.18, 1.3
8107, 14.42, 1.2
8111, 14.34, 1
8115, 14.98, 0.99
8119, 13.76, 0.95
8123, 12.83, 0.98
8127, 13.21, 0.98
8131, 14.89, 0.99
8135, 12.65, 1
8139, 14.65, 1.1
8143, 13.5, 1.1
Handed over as -1.4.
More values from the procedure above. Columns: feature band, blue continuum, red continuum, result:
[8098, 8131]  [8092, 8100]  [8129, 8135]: -0.9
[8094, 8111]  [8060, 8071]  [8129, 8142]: -0.2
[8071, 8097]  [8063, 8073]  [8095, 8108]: -0.1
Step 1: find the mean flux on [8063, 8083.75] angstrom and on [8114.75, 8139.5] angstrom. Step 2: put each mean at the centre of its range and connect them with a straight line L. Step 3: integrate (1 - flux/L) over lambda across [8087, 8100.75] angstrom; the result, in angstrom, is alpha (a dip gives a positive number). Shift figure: 0.5 angstrom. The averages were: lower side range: 14.6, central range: 13.7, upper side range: 13.7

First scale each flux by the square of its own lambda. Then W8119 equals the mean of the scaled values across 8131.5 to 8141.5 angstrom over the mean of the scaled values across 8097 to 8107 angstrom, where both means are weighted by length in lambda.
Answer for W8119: 0.9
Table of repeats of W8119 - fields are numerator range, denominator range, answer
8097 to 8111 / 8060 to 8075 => 1.02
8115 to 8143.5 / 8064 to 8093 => 0.96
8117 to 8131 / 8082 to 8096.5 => 0.96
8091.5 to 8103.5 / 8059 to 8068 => 0.95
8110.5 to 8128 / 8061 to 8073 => 0.97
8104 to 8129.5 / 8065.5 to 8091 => 0.97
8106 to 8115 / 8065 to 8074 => 1.05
